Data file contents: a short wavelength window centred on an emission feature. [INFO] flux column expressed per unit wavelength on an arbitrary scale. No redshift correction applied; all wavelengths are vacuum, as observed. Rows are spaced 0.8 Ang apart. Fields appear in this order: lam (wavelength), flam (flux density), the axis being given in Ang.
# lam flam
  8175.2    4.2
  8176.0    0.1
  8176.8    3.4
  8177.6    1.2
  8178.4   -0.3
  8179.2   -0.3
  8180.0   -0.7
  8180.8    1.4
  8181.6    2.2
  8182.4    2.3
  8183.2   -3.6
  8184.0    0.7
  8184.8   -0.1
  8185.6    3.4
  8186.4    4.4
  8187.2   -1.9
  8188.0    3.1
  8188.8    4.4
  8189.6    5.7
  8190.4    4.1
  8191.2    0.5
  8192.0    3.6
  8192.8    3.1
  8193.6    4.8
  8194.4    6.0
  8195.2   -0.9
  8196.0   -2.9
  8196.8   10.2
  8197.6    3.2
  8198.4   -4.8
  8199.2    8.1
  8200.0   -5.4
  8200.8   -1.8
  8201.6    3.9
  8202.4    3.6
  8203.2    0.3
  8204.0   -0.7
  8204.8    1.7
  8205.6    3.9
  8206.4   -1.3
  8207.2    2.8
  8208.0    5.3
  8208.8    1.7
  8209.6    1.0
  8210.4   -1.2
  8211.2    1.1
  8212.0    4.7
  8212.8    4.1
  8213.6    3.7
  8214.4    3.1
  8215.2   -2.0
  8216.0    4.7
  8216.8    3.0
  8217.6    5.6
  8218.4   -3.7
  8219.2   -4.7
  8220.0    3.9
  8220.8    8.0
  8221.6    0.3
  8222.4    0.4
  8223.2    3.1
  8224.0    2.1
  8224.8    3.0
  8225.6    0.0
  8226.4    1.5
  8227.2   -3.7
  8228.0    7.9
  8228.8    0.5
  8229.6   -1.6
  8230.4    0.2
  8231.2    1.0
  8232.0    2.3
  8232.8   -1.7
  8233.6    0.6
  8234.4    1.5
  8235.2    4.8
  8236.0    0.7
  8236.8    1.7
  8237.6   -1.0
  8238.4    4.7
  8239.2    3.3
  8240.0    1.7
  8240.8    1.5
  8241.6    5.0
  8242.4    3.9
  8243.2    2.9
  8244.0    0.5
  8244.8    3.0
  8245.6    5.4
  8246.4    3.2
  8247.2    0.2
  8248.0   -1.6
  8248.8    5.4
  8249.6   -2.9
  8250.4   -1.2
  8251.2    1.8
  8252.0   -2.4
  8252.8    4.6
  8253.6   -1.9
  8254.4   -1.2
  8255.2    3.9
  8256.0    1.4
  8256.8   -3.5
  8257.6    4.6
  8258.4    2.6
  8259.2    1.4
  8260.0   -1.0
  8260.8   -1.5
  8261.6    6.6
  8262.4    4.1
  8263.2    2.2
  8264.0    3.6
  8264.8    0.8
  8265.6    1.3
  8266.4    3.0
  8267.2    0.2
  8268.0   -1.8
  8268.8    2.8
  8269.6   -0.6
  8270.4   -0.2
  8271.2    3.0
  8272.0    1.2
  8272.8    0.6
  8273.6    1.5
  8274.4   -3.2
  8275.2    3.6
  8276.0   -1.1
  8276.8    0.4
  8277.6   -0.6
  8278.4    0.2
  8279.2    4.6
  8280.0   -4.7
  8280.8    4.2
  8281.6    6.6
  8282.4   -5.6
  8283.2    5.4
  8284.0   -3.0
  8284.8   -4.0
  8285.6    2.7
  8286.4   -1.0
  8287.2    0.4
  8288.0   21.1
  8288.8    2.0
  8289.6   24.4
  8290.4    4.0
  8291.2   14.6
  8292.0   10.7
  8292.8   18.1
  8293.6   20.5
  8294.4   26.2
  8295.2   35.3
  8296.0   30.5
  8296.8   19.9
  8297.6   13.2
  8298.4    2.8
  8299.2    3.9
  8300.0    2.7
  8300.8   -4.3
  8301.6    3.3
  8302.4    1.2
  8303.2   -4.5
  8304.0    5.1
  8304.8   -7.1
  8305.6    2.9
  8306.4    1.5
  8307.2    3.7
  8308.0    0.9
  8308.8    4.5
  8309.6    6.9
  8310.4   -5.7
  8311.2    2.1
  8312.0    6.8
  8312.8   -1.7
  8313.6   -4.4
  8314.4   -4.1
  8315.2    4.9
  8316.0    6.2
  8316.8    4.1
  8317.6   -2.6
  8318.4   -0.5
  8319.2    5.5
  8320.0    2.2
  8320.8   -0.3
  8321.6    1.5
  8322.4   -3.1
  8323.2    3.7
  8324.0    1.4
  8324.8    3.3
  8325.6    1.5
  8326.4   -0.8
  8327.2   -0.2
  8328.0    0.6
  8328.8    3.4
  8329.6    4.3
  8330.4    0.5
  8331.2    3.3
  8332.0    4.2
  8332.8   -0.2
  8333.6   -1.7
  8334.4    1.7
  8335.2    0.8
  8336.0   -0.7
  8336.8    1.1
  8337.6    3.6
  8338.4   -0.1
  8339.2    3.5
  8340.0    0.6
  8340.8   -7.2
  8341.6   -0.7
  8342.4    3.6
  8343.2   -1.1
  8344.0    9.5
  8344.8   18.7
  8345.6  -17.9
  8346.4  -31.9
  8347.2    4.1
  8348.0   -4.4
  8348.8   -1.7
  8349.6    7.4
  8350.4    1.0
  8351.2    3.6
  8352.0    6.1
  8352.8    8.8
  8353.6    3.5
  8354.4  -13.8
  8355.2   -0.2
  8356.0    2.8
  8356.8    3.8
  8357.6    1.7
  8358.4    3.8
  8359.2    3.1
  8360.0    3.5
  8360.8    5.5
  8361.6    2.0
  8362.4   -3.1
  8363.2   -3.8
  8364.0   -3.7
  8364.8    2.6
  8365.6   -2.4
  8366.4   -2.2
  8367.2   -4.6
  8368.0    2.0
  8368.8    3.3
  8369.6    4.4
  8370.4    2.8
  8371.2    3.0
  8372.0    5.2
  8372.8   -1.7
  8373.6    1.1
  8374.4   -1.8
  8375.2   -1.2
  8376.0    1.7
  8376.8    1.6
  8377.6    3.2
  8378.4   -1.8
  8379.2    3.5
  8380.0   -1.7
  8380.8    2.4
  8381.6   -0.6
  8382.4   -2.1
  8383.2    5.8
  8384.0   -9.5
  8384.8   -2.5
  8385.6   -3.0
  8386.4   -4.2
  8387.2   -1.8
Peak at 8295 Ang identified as [O II]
